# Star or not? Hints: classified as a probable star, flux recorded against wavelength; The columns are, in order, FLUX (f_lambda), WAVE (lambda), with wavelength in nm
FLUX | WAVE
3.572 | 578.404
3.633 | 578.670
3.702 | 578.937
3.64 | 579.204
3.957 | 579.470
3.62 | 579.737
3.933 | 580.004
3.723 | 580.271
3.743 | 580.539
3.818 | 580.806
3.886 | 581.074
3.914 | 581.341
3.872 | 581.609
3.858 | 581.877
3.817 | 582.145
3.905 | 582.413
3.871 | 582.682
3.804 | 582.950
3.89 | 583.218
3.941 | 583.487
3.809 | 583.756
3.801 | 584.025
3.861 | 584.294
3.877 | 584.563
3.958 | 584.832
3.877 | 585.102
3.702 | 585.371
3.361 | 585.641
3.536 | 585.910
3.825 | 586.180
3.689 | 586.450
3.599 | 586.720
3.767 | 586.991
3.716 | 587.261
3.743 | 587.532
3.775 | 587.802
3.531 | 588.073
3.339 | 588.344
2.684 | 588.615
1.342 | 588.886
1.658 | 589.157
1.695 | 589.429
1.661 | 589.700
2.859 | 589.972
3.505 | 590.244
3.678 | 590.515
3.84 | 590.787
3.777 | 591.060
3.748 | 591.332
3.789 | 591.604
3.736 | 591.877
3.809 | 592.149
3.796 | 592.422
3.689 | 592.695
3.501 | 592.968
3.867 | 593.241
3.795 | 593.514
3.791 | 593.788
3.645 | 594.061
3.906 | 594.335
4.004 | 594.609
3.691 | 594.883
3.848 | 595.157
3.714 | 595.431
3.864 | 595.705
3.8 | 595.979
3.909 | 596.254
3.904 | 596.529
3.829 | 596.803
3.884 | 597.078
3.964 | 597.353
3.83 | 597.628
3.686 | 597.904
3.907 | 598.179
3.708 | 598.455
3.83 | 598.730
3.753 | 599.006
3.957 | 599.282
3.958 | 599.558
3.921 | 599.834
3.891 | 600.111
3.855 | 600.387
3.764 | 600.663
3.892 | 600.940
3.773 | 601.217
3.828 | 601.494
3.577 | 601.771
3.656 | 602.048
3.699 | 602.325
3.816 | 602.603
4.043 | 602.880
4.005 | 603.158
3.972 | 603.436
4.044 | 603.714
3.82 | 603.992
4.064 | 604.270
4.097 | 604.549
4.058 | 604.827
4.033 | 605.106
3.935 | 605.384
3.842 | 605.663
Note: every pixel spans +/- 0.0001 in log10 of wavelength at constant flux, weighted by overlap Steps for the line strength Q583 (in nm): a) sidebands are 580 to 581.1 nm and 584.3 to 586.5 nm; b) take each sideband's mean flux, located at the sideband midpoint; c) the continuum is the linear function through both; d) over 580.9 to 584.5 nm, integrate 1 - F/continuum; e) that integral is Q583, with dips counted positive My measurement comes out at -0.09 nm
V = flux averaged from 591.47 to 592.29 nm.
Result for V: 3.78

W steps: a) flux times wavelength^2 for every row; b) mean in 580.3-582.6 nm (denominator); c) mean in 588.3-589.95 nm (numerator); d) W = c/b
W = 0.5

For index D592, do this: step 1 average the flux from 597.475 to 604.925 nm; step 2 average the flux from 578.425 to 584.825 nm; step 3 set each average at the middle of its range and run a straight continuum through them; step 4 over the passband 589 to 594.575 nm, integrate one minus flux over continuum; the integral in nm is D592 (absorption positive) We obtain 0.66 nm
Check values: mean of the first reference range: 3.82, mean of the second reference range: 3.87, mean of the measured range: 3.39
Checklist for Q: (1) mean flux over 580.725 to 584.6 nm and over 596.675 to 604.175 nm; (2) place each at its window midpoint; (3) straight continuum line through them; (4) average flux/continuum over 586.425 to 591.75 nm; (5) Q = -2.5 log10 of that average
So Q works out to 0.22 mag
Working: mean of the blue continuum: 3.86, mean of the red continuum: 3.85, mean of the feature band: 3.16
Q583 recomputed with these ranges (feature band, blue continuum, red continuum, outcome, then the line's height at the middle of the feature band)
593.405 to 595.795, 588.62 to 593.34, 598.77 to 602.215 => -0.28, 3.41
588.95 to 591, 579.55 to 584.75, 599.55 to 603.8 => 0.61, 3.85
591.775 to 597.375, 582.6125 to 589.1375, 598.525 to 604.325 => -0.12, 3.73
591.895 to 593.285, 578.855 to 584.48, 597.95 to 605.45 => 0.05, 3.86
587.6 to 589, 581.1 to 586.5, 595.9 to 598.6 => 0.30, 3.82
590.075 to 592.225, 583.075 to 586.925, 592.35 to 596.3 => 0.03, 3.78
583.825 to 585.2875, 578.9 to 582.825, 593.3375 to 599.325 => -0.02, 3.82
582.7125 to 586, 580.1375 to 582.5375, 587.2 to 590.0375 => -0.42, 3.36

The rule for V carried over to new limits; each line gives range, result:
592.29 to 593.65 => 3.73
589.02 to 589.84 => 1.68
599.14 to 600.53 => 3.92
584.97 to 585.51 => 3.79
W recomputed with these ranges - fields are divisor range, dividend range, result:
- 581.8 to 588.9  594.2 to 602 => 1.09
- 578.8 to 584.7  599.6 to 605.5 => 1.09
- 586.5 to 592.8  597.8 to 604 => 1.23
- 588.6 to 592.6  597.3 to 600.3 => 1.29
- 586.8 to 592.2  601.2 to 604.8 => 1.28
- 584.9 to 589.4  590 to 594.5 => 1.15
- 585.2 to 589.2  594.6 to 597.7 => 1.19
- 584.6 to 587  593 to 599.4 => 1.07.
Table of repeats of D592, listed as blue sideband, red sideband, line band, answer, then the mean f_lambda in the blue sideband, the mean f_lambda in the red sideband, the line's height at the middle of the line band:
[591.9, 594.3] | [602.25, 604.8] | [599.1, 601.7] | 0.023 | 3.74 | 3.96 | 3.9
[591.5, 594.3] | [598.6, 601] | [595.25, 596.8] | -0.015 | 3.75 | 3.87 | 3.8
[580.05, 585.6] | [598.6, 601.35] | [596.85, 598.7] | 0.013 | 3.84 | 3.86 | 3.86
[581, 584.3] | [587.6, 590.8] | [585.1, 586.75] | -0.160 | 3.86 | 2.78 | 3.32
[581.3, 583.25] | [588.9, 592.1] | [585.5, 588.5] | -0.204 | 3.86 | 3.04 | 3.39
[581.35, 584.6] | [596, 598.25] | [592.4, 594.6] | 0.056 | 3.86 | 3.86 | 3.86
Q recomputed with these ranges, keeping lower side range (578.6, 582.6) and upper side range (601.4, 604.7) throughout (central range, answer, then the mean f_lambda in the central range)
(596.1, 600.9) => 0.00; 3.86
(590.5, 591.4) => 0.02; 3.77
